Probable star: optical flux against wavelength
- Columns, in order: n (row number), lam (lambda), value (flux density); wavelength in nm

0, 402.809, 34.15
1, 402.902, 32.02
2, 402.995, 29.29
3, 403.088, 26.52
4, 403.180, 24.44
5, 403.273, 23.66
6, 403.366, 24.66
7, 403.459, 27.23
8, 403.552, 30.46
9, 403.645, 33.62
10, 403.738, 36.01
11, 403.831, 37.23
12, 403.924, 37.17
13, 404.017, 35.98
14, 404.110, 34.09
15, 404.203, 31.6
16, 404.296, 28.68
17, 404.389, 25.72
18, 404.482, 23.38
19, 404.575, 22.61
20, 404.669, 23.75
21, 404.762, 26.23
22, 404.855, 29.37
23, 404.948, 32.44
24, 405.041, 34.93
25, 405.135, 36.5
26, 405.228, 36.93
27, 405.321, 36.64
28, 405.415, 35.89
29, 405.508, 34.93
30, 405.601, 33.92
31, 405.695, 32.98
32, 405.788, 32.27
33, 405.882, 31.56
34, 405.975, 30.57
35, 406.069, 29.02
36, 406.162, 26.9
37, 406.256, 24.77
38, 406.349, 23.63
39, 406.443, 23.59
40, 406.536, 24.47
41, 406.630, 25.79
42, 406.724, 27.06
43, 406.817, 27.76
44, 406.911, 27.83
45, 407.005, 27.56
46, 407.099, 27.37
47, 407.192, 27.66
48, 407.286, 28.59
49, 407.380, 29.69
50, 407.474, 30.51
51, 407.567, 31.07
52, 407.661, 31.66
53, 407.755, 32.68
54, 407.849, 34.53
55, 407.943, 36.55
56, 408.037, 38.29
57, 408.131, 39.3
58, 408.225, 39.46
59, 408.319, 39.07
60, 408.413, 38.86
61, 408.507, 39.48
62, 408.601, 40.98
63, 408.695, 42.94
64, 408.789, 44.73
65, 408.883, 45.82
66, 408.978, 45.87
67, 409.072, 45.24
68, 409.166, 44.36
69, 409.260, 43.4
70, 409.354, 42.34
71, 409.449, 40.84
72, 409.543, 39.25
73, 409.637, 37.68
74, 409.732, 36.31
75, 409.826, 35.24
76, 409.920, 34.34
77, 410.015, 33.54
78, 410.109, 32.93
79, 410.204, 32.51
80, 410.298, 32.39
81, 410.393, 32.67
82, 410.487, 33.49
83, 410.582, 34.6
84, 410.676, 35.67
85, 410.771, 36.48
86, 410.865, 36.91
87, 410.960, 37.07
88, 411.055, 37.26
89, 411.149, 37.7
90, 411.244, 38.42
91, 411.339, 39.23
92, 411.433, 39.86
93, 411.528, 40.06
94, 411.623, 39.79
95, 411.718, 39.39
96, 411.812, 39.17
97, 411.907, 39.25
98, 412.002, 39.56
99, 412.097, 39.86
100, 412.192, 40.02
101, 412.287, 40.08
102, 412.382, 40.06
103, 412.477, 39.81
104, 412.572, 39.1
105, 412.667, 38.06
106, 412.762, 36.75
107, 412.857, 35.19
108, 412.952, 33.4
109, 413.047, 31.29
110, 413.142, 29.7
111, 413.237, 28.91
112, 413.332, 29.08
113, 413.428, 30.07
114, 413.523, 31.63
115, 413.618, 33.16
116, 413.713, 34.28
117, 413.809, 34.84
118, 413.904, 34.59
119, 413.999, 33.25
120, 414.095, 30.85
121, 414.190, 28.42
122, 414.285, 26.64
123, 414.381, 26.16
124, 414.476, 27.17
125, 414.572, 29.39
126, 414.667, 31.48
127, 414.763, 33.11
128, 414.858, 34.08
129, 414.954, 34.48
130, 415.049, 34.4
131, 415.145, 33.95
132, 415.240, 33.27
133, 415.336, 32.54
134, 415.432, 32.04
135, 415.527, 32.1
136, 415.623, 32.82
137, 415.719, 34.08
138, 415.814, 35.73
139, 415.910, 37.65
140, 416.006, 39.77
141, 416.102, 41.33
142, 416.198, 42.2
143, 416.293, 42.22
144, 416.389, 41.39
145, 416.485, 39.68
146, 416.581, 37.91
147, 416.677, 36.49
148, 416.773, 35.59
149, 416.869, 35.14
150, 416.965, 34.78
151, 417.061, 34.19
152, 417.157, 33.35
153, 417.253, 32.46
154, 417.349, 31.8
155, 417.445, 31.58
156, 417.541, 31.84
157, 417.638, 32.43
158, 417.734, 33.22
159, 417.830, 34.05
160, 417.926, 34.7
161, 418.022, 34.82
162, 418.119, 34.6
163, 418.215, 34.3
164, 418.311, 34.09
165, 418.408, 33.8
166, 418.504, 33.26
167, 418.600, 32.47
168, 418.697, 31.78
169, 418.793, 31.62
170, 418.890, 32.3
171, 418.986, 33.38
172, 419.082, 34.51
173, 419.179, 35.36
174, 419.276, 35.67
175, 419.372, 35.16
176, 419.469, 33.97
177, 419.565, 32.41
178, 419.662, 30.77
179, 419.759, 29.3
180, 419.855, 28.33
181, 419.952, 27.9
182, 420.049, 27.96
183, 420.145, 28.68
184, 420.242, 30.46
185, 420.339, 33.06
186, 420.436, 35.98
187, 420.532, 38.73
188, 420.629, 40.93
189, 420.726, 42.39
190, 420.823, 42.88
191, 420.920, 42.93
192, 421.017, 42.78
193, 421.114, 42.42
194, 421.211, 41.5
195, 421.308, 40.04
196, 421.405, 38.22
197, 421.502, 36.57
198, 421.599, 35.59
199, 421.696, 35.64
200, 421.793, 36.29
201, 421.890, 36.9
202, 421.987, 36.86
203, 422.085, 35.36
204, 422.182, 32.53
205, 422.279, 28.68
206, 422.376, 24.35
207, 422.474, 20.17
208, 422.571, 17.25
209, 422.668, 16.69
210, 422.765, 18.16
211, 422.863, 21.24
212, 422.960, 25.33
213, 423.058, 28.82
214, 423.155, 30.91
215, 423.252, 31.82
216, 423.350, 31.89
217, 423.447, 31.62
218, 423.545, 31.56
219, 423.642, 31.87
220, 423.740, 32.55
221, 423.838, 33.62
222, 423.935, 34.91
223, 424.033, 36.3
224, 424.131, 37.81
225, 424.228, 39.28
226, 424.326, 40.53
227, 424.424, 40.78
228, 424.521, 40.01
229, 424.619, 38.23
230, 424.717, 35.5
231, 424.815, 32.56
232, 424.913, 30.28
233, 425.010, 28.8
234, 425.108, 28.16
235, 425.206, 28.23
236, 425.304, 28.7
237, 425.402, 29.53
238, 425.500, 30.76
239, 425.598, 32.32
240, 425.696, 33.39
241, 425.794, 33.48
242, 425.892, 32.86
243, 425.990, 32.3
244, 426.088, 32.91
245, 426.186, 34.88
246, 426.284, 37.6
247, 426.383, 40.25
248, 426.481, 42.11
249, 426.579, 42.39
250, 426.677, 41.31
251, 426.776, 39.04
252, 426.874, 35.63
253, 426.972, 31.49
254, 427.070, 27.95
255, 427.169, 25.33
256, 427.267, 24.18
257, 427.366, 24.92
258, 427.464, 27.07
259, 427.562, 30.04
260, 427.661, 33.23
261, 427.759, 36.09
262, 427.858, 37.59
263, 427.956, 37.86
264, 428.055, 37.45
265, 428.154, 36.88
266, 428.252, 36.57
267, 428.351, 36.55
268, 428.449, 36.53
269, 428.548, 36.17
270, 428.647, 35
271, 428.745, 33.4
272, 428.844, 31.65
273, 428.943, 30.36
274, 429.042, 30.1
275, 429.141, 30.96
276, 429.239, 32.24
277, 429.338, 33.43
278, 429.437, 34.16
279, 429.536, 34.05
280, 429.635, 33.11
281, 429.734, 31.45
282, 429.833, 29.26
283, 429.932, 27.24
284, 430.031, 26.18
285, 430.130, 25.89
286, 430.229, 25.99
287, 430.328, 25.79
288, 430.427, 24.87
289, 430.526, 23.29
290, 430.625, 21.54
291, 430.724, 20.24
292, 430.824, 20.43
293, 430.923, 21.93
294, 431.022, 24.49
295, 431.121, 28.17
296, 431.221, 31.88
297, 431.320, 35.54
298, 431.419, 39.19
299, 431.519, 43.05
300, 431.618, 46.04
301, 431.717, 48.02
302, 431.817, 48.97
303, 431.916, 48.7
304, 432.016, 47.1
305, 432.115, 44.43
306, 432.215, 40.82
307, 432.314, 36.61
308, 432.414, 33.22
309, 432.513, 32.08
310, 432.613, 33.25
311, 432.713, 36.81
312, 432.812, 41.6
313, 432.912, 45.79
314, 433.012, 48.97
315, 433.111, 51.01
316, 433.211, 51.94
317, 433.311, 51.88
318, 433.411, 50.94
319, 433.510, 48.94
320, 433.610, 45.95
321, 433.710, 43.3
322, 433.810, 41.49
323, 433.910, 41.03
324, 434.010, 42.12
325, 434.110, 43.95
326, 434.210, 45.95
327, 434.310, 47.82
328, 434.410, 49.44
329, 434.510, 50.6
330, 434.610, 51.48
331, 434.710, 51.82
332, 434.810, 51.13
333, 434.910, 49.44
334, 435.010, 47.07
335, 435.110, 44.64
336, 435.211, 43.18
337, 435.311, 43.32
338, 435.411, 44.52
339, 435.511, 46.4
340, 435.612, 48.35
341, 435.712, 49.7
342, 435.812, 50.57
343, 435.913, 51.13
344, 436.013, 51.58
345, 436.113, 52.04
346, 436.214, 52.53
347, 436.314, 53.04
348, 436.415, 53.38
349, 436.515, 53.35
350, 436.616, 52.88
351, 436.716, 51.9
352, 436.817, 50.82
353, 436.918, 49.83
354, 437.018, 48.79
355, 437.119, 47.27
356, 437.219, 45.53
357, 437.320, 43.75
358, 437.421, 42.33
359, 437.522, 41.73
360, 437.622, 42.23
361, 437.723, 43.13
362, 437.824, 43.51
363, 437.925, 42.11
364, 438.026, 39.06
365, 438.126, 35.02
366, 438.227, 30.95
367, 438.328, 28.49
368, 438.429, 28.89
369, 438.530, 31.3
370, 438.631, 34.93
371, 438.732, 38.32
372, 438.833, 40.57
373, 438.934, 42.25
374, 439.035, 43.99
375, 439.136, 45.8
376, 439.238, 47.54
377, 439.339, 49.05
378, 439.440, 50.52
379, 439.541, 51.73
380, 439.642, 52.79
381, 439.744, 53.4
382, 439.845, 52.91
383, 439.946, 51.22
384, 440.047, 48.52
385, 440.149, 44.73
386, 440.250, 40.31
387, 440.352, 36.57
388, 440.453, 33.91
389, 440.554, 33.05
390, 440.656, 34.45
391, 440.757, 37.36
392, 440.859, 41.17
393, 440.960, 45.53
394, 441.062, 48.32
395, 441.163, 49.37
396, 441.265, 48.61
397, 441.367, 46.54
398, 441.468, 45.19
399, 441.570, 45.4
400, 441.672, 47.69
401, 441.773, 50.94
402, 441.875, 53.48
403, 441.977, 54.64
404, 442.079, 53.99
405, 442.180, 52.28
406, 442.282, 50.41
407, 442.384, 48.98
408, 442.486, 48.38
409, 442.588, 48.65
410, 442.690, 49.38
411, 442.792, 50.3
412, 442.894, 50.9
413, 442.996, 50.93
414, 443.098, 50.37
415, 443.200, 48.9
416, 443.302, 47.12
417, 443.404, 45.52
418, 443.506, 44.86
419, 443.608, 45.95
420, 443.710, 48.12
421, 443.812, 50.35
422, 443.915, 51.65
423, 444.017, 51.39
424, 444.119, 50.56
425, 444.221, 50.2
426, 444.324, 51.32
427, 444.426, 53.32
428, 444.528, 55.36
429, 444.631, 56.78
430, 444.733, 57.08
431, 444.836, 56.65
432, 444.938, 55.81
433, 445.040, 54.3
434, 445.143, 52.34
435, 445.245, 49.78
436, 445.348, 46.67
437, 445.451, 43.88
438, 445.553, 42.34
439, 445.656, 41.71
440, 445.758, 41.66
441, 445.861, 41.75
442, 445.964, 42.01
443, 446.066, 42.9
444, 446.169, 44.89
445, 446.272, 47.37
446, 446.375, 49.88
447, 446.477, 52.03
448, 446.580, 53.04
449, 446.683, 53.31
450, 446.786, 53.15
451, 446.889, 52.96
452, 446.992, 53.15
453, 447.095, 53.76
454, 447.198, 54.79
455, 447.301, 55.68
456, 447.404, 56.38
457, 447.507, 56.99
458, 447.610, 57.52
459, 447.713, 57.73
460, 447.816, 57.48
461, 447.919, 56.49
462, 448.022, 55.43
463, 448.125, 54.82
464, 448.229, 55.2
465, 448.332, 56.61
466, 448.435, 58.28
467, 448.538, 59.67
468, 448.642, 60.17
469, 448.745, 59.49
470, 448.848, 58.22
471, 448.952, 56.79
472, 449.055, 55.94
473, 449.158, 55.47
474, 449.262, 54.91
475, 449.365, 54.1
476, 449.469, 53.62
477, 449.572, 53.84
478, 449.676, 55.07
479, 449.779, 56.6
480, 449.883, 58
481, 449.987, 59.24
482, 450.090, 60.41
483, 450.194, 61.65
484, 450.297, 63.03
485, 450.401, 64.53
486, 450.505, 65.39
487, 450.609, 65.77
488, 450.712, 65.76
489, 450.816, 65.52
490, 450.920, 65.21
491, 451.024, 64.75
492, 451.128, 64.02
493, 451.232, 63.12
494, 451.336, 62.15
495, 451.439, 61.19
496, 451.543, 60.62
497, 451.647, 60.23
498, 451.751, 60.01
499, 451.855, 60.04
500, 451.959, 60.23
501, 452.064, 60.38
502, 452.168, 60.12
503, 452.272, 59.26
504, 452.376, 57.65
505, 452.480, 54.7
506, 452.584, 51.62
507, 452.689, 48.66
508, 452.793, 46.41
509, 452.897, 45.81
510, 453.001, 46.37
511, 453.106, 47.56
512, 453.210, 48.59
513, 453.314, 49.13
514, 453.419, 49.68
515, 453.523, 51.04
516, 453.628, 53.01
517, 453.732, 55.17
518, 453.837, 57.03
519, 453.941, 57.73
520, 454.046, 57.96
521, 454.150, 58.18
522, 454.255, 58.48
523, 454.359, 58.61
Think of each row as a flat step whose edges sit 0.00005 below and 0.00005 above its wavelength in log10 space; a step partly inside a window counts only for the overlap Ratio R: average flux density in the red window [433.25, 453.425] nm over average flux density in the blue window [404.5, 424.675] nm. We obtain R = 1.48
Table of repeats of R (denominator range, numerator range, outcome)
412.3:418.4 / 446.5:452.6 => 1.71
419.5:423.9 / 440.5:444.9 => 1.51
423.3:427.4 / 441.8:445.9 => 1.48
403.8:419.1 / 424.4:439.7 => 1.14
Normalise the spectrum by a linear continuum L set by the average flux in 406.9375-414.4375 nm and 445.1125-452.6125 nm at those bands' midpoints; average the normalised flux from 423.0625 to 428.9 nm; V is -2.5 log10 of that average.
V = 0.282 mag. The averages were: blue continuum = 36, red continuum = 55.9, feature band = 33.9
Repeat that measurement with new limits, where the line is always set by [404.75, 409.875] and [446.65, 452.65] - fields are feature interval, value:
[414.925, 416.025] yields 0.14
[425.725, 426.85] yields 0.21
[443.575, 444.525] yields 0.09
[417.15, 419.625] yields 0.21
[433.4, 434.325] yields 0.11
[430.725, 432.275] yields 0.28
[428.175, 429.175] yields 0.34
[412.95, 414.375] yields 0.21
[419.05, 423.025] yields 0.27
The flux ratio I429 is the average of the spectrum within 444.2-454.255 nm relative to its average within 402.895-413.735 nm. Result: 1.62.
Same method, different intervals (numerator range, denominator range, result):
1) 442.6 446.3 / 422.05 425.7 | 1.59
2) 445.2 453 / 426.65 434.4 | 1.55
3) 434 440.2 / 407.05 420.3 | 1.31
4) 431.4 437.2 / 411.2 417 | 1.32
